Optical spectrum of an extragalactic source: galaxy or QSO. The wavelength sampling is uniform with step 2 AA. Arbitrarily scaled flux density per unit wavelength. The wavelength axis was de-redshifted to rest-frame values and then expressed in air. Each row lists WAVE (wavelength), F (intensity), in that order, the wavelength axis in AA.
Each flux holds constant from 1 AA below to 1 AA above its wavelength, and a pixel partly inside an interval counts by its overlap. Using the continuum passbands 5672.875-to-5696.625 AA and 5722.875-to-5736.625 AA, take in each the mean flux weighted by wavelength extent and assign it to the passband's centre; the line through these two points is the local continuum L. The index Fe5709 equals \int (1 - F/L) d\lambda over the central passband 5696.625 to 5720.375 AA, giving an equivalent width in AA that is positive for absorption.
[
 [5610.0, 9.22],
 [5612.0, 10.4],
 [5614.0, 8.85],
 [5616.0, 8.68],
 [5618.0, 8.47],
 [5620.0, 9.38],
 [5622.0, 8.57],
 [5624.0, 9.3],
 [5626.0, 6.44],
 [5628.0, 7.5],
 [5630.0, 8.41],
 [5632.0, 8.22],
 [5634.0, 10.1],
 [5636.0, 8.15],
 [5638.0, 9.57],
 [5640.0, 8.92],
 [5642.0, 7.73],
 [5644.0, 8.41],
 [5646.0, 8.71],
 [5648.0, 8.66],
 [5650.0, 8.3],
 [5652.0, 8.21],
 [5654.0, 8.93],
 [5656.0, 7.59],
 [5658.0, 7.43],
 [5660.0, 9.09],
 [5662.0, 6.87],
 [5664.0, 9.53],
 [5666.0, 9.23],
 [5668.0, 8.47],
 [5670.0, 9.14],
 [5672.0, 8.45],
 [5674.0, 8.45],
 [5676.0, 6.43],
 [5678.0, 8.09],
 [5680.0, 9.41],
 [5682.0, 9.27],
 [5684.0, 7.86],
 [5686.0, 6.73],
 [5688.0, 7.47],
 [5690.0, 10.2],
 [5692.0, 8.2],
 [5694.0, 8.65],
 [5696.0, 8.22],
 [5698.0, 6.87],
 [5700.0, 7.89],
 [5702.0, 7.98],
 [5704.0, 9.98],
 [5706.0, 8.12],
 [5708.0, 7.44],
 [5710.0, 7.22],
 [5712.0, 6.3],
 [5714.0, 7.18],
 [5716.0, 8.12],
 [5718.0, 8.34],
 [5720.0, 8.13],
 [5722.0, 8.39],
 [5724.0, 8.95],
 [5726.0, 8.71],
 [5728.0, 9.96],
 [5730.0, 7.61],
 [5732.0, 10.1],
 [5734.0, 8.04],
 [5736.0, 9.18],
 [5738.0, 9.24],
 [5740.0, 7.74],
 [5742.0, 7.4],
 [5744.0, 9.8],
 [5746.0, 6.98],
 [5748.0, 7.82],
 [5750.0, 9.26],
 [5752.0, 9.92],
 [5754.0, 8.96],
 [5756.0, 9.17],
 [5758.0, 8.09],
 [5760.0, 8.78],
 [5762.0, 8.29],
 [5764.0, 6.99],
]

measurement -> 2.2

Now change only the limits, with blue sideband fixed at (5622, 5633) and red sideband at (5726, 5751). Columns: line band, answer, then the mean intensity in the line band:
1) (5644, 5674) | -1.0 AA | 8.47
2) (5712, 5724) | 0.7 AA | 7.96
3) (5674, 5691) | 0.2 AA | 8.2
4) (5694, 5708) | 0.4 AA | 8.16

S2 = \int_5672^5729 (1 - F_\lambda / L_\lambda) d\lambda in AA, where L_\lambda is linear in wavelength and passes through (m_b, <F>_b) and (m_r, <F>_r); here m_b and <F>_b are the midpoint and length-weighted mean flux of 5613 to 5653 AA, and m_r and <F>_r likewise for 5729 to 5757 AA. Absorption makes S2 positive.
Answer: 2.9 AA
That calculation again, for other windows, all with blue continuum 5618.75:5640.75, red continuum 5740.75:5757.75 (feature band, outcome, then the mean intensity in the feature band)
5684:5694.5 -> 0.5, 8.19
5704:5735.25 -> 1.4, 8.24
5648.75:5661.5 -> 0.6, 8.21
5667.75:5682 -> 0.3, 8.41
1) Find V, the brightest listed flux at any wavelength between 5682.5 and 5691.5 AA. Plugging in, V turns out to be 10.2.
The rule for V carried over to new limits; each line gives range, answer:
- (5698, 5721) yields 9.98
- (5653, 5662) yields 9.09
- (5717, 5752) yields 10.1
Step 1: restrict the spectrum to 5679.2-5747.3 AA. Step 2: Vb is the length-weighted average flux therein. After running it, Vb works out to 8.28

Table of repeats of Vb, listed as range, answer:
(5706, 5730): 8.05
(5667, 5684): 8.43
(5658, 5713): 8.19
